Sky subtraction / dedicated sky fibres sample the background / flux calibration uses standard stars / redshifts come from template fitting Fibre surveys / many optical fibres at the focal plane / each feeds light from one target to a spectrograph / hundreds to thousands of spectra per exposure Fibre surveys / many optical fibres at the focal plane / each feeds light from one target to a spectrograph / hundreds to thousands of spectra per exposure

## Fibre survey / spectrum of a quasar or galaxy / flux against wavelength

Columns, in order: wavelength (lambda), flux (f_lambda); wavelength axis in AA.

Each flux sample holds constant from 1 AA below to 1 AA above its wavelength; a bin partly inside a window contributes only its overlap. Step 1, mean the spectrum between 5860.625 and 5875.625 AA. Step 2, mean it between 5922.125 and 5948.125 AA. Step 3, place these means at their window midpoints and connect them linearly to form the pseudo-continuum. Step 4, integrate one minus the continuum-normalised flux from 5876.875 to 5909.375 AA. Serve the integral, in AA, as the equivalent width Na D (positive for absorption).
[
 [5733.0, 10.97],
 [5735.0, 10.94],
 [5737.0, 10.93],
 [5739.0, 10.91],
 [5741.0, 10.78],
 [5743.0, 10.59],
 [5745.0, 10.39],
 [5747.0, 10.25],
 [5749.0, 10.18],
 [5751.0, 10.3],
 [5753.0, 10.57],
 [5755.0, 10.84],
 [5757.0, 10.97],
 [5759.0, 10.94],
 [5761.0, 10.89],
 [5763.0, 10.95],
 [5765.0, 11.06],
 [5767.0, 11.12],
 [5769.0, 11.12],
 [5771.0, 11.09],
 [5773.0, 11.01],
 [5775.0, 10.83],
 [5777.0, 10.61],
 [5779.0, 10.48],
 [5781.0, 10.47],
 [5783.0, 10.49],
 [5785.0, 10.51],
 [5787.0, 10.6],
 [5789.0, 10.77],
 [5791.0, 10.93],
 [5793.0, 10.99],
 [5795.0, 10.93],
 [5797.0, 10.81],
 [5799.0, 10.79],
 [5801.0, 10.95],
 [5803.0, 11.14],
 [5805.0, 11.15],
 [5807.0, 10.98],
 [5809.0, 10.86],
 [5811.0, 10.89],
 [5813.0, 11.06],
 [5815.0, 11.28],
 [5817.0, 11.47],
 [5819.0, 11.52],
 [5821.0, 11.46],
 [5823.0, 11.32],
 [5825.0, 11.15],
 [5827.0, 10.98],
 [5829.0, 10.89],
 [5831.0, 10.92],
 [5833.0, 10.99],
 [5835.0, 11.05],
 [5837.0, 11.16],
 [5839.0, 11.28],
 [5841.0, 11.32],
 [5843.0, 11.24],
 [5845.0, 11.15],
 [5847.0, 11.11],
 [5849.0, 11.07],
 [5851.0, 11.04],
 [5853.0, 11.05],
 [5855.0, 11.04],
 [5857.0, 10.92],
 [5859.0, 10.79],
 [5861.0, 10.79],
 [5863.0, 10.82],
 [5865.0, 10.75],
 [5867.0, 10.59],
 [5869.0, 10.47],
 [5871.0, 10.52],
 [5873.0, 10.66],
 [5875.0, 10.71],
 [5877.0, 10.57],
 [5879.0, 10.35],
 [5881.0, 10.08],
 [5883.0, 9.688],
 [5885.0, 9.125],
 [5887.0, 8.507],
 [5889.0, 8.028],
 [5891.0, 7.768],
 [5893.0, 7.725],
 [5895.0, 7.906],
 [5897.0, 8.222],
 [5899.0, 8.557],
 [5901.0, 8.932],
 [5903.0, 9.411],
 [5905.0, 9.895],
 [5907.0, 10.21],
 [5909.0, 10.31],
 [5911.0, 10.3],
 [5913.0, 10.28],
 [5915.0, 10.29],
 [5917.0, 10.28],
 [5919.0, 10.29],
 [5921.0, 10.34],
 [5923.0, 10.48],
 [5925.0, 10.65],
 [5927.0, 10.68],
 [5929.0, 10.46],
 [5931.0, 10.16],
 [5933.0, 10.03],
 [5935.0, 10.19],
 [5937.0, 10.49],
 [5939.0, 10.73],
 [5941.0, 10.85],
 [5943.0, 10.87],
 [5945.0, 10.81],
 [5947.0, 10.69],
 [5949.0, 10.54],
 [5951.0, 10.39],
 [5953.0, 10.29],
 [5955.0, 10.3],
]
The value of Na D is 4.72 AA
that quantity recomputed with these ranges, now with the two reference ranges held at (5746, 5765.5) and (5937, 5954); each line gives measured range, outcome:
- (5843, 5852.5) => -0.40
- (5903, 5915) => 0.57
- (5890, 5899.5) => 2.36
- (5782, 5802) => -0.19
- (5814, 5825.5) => -0.76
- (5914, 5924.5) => 0.29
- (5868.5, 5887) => 0.89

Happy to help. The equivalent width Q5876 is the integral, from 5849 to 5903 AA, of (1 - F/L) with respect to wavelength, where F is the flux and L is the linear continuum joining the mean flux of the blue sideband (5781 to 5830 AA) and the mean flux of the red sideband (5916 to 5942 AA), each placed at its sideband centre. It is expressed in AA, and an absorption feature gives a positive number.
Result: 4.2 AA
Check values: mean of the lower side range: 11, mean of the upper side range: 10.4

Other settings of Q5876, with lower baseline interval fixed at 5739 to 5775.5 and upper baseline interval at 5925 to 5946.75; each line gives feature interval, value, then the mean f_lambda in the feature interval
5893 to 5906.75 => 2.3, 8.82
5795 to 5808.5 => -0.3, 11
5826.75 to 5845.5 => -0.8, 11.1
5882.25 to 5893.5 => 2.3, 8.48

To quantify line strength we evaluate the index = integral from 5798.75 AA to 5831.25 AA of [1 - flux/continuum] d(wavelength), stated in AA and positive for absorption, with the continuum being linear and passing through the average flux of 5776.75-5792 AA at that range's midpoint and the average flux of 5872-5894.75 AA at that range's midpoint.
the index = -2.9 AA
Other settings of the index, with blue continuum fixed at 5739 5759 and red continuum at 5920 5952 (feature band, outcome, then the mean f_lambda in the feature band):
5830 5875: -1.7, 10.9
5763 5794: -0.7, 10.8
